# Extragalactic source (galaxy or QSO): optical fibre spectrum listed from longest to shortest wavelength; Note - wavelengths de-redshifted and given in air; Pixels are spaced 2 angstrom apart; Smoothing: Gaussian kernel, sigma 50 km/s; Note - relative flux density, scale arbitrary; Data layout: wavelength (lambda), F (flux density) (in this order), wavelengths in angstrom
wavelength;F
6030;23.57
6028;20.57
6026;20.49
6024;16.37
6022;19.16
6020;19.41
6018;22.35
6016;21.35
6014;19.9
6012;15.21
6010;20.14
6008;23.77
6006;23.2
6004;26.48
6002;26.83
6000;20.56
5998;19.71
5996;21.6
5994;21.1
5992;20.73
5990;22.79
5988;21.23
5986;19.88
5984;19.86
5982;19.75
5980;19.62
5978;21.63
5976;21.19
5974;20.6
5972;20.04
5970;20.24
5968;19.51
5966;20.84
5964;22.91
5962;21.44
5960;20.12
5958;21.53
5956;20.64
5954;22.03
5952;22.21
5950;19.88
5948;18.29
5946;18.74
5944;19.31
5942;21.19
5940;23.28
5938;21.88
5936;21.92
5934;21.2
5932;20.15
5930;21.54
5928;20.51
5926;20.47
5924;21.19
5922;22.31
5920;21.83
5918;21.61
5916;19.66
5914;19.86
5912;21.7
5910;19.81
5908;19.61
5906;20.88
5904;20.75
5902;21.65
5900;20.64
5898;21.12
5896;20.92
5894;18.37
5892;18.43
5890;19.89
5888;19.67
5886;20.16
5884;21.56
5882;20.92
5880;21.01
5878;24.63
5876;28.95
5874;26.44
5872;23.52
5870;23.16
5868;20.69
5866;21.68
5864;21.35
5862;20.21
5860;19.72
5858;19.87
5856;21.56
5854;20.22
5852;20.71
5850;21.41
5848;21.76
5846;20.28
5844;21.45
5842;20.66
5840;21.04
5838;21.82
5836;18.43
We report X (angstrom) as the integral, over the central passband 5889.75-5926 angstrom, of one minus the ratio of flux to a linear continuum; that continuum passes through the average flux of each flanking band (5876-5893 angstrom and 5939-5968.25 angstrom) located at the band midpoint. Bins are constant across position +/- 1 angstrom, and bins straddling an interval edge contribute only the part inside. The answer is 0.92 angstrom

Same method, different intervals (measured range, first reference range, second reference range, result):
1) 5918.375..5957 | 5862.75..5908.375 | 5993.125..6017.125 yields 1.13 angstrom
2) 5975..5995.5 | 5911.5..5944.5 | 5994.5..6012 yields 1.15 angstrom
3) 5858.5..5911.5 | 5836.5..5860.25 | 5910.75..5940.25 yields -0.86 angstrom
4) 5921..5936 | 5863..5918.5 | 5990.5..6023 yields 0.18 angstrom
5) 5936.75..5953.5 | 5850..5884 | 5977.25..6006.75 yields 0.90 angstrom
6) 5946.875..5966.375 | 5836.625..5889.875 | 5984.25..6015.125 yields 0.52 angstrom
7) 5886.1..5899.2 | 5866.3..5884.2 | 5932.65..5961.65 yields 1.75 angstrom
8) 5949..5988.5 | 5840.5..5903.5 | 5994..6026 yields 0.74 angstrom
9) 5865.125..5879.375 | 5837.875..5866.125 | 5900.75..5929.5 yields -2.21 angstrom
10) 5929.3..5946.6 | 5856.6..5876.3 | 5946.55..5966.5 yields 0.13 angstrom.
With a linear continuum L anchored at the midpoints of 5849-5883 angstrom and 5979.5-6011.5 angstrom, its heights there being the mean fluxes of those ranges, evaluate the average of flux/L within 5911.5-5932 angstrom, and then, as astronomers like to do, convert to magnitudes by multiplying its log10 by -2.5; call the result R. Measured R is 0.05 mag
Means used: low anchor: 22.1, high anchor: 21.6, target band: 21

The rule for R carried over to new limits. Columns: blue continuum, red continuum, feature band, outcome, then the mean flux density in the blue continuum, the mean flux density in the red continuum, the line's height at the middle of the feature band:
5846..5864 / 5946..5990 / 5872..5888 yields -0.123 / 20.7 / 20.6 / 20.7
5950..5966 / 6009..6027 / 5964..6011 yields -0.053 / 21.4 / 19.4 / 20.4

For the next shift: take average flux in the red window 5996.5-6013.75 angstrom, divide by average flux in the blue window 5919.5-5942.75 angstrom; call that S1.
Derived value 1.02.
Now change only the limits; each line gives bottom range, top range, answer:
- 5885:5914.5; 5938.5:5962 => 1.02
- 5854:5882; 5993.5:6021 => 0.96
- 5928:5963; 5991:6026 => 1.01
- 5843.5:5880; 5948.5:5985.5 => 0.94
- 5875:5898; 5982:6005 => 1.02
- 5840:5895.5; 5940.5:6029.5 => 0.97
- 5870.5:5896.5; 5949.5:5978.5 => 0.96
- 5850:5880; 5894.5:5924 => 0.94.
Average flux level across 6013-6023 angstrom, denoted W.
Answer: 20.4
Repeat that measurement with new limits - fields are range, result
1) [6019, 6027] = 18.9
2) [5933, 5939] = 21.7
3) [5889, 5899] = 19.7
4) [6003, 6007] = 24.8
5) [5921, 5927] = 21.3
